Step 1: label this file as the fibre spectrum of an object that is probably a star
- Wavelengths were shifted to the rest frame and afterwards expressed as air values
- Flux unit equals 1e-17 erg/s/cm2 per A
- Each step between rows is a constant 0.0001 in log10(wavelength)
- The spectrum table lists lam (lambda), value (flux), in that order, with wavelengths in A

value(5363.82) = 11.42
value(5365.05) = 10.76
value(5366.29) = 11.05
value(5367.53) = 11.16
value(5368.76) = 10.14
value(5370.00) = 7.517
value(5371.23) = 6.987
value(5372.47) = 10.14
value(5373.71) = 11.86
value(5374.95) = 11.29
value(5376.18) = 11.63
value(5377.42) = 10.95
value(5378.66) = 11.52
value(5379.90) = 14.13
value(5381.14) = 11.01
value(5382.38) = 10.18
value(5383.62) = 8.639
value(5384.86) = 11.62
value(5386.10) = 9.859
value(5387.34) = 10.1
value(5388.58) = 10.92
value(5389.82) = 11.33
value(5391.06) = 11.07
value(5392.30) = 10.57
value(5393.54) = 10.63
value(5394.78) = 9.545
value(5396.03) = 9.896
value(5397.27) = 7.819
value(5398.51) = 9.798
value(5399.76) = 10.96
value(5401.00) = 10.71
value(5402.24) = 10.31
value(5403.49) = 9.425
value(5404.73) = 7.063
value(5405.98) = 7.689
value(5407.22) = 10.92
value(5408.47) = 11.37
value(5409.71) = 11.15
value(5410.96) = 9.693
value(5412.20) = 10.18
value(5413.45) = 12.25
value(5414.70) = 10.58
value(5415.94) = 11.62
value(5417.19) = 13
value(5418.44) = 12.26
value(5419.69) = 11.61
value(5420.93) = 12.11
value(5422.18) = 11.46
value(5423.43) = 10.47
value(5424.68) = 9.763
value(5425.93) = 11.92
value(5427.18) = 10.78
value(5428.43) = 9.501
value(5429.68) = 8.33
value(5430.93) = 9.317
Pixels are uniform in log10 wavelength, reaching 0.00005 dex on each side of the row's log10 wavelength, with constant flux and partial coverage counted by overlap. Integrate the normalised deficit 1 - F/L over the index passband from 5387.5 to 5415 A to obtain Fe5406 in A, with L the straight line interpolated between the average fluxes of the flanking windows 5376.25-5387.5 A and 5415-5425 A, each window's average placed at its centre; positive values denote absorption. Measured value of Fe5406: 2.66 A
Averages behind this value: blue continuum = 11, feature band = 10.2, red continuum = 11.6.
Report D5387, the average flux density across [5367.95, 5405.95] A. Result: 10.2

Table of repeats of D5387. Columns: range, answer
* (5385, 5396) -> 10.5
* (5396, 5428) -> 10.6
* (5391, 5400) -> 9.93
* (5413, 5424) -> 11.7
